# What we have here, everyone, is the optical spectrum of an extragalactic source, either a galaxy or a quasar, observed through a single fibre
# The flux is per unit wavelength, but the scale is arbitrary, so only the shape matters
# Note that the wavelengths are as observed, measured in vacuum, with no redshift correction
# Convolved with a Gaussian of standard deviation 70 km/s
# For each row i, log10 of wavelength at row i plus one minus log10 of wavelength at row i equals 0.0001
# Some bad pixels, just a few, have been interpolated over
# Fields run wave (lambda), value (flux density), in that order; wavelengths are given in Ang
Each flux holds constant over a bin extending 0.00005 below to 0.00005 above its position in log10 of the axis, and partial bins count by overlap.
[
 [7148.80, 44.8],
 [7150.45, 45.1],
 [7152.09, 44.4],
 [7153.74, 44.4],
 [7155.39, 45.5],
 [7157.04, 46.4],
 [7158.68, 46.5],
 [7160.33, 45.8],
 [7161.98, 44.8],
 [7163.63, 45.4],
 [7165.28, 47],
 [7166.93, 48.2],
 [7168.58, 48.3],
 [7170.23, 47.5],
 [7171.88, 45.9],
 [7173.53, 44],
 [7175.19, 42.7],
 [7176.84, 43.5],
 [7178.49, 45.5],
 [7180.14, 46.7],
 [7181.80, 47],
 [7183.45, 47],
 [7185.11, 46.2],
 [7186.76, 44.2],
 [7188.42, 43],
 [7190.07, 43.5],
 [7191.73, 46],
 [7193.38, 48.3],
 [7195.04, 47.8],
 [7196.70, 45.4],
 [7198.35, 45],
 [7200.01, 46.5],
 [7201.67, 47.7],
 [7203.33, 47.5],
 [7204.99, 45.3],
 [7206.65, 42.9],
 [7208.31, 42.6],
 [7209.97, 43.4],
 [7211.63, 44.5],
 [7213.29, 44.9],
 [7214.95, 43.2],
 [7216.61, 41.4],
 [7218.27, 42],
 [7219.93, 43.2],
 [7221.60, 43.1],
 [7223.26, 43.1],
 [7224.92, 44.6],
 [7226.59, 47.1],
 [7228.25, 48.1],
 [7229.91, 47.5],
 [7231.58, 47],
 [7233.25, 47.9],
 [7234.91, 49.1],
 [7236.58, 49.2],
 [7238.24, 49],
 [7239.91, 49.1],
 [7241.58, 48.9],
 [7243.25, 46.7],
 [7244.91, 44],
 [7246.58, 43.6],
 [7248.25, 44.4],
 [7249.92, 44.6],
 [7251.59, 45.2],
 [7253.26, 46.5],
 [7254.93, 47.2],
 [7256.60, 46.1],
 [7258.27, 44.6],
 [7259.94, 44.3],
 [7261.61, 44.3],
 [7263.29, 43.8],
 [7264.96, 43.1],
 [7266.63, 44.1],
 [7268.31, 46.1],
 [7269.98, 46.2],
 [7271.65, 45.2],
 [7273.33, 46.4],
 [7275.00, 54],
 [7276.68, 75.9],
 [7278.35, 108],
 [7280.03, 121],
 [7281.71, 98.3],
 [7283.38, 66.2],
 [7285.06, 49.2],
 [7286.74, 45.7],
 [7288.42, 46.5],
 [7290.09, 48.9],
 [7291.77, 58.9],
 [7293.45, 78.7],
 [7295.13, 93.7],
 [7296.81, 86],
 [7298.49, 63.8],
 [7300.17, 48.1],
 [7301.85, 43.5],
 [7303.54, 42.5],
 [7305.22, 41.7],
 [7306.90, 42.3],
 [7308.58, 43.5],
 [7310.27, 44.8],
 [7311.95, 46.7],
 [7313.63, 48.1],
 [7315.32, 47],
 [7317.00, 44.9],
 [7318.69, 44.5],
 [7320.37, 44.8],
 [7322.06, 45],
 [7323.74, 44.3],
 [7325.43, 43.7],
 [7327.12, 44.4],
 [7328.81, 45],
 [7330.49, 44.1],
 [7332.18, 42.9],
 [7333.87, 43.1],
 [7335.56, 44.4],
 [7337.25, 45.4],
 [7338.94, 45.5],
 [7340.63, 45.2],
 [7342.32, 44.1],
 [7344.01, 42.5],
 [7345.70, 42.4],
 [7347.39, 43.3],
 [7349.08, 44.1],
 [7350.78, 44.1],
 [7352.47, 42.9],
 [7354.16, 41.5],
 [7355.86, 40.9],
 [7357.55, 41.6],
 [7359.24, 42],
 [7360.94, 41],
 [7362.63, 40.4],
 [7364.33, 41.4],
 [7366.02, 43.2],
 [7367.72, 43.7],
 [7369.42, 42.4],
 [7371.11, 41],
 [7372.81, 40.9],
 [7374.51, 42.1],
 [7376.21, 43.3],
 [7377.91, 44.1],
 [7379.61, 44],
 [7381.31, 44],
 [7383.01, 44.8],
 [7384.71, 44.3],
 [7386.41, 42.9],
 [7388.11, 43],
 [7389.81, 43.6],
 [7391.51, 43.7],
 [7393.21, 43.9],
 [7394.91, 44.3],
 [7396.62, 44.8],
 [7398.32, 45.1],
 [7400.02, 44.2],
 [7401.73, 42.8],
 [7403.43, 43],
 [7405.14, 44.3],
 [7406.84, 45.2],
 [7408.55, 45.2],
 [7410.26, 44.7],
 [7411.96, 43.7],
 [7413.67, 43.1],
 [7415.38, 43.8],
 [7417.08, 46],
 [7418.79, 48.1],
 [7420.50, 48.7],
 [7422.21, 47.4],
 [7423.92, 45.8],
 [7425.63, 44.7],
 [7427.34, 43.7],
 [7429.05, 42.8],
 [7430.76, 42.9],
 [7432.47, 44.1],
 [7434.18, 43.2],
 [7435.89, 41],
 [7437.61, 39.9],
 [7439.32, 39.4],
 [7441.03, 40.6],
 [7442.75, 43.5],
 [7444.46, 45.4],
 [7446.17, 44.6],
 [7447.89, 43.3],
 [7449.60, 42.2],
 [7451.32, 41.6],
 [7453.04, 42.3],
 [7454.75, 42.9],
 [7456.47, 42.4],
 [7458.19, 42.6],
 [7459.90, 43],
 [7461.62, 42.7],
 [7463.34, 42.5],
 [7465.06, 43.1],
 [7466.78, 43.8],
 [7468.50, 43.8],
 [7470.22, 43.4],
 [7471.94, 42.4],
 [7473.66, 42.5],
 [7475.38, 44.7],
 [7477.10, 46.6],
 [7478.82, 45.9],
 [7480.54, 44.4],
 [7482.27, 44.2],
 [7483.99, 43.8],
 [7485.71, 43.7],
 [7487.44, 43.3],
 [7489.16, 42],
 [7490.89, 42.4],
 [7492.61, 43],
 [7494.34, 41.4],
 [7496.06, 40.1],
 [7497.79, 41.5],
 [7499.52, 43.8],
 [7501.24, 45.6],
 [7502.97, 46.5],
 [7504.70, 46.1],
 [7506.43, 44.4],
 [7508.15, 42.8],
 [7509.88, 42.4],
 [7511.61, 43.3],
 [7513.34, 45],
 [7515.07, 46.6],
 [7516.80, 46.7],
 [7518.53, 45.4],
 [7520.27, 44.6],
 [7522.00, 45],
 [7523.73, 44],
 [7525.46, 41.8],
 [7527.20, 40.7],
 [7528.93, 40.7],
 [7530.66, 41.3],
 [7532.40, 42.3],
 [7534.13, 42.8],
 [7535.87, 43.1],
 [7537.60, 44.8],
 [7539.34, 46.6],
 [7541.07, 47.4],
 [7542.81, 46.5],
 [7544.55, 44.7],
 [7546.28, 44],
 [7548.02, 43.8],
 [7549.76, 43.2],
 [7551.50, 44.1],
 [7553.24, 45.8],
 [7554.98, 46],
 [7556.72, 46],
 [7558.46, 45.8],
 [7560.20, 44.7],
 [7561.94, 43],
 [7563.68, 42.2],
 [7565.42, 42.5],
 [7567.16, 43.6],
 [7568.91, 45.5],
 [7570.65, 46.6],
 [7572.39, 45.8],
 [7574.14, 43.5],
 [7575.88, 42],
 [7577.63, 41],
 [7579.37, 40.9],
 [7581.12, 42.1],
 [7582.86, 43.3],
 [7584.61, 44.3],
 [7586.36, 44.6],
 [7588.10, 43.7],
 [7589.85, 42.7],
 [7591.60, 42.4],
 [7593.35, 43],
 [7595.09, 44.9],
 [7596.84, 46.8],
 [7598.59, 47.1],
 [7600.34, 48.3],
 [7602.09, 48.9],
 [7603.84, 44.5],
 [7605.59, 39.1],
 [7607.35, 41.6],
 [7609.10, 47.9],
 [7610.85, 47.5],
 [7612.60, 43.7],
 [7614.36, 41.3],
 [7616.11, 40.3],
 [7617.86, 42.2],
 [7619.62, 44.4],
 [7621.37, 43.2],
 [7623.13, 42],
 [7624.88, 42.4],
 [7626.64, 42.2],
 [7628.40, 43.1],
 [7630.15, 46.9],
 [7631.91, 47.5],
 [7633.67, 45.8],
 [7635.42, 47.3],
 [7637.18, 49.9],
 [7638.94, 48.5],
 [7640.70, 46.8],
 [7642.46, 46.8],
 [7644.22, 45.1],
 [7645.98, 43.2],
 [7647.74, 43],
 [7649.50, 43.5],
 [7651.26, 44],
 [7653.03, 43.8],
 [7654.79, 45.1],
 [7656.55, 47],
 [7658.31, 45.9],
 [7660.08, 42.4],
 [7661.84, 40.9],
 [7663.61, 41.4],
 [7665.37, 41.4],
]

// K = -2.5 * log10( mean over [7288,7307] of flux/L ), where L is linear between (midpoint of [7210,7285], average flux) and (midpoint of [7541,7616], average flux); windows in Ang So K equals -0.17 mag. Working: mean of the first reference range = 51.1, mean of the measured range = 58.7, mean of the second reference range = 44.3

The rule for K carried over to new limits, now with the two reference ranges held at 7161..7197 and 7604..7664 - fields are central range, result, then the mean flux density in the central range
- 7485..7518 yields 0.025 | 43.7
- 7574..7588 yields 0.043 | 42.7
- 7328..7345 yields 0.026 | 44.2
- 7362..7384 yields 0.060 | 42.7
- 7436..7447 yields 0.070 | 42.1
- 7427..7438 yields 0.060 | 42.6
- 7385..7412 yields 0.025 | 44.1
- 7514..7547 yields 0.012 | 44.2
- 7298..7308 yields -0.021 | 46.3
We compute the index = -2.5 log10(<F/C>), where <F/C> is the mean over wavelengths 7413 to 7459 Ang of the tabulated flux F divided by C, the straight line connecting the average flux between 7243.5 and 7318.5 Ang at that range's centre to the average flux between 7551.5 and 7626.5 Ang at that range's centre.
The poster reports 0.13 mag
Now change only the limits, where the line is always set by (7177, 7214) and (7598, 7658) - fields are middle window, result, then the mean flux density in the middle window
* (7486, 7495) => 0.06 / 42.5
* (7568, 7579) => 0.02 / 43.9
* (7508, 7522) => 0.01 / 44.7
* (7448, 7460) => 0.06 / 42.5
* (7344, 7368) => 0.07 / 42.3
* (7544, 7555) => 0.01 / 44.4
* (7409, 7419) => 0.01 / 44.7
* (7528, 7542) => 0.03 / 43.6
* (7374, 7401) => 0.03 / 43.9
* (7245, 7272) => 0.01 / 44.9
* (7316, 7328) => 0.02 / 44.5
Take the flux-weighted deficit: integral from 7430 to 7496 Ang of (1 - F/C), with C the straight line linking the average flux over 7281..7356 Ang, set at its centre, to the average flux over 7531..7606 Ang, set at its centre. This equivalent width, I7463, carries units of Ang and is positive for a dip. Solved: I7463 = 5.1 Ang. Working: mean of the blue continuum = 49.7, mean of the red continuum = 44.3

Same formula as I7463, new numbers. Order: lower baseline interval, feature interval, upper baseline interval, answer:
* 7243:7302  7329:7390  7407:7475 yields 8.5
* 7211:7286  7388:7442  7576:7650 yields 4.6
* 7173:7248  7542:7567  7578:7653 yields 0.1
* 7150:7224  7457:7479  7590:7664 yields 0.6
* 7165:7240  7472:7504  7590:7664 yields 0.9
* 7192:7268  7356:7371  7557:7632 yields 1.0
